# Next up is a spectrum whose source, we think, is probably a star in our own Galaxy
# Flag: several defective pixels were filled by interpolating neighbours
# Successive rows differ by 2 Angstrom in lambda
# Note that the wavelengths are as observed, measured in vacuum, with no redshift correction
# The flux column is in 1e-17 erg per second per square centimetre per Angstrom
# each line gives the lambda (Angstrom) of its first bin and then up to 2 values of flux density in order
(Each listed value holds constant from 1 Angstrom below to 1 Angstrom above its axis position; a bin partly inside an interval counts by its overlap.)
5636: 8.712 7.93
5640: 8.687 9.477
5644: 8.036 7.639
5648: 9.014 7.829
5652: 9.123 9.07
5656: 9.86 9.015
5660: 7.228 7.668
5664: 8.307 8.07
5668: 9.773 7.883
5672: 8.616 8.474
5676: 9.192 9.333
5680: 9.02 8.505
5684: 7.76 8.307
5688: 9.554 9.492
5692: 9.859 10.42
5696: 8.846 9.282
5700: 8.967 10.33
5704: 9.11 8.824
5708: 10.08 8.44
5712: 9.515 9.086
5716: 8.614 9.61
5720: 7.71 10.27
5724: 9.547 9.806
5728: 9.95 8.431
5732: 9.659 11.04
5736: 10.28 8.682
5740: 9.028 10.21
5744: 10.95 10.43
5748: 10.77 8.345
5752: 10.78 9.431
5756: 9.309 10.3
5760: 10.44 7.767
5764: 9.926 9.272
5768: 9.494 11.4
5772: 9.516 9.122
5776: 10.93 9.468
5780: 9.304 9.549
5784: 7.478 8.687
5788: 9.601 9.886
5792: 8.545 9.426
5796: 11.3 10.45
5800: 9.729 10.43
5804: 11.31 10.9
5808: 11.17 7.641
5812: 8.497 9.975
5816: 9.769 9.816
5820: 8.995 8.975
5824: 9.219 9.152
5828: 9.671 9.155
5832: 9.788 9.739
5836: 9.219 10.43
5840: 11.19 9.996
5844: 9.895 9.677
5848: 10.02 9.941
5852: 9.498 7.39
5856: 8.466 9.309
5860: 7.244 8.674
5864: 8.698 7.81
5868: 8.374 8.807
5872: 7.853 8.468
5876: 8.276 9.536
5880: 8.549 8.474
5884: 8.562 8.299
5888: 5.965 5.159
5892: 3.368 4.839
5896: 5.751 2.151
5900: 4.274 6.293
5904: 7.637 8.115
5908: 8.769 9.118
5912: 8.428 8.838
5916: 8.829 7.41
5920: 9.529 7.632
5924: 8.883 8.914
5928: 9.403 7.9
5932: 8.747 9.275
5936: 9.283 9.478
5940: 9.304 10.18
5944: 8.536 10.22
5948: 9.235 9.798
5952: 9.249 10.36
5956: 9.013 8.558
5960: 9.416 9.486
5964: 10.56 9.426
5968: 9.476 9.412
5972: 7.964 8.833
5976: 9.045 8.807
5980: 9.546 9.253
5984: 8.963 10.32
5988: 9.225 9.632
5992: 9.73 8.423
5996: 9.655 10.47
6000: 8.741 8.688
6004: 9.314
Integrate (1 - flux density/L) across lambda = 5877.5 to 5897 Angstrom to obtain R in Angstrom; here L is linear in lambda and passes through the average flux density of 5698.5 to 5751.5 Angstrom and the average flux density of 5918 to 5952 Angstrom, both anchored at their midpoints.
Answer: 5.1 Angstrom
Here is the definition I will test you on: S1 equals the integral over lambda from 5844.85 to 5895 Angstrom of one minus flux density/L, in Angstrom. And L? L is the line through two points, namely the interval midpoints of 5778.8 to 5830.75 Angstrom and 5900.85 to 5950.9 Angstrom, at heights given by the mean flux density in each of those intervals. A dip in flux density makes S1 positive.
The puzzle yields 6.0 Angstrom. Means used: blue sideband 9.56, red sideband 8.77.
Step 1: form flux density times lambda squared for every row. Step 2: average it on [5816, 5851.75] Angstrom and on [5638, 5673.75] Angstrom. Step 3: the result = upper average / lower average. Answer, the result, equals 1.21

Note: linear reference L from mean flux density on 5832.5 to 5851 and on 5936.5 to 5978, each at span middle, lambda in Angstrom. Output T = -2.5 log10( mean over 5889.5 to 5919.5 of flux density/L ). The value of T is 0.40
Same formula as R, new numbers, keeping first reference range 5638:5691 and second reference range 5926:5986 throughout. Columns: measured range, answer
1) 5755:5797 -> -3.20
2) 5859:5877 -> 1.66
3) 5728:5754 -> -3.14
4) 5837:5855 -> -1.49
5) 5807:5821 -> -0.69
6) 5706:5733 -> -1.57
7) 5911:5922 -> 0.81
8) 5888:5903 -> 7.39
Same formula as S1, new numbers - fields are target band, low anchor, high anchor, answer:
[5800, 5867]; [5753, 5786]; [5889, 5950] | -4.7 Angstrom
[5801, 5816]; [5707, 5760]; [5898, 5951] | -1.3 Angstrom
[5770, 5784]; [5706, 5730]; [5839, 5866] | -0.6 Angstrom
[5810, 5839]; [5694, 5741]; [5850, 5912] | -4.4 Angstrom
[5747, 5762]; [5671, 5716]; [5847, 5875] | -1.4 Angstrom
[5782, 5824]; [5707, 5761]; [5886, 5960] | -2.6 Angstrom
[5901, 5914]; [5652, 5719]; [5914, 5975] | 1.4 Angstrom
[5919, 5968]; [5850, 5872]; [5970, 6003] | -1.7 Angstrom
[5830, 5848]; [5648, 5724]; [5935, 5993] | -1.5 Angstrom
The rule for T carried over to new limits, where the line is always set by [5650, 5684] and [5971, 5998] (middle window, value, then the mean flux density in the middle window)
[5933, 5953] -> -0.04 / 9.46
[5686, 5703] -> -0.10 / 9.52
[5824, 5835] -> -0.06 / 9.48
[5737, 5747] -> -0.13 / 9.86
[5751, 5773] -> -0.11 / 9.79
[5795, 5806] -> -0.20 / 10.7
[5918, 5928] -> 0.05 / 8.67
